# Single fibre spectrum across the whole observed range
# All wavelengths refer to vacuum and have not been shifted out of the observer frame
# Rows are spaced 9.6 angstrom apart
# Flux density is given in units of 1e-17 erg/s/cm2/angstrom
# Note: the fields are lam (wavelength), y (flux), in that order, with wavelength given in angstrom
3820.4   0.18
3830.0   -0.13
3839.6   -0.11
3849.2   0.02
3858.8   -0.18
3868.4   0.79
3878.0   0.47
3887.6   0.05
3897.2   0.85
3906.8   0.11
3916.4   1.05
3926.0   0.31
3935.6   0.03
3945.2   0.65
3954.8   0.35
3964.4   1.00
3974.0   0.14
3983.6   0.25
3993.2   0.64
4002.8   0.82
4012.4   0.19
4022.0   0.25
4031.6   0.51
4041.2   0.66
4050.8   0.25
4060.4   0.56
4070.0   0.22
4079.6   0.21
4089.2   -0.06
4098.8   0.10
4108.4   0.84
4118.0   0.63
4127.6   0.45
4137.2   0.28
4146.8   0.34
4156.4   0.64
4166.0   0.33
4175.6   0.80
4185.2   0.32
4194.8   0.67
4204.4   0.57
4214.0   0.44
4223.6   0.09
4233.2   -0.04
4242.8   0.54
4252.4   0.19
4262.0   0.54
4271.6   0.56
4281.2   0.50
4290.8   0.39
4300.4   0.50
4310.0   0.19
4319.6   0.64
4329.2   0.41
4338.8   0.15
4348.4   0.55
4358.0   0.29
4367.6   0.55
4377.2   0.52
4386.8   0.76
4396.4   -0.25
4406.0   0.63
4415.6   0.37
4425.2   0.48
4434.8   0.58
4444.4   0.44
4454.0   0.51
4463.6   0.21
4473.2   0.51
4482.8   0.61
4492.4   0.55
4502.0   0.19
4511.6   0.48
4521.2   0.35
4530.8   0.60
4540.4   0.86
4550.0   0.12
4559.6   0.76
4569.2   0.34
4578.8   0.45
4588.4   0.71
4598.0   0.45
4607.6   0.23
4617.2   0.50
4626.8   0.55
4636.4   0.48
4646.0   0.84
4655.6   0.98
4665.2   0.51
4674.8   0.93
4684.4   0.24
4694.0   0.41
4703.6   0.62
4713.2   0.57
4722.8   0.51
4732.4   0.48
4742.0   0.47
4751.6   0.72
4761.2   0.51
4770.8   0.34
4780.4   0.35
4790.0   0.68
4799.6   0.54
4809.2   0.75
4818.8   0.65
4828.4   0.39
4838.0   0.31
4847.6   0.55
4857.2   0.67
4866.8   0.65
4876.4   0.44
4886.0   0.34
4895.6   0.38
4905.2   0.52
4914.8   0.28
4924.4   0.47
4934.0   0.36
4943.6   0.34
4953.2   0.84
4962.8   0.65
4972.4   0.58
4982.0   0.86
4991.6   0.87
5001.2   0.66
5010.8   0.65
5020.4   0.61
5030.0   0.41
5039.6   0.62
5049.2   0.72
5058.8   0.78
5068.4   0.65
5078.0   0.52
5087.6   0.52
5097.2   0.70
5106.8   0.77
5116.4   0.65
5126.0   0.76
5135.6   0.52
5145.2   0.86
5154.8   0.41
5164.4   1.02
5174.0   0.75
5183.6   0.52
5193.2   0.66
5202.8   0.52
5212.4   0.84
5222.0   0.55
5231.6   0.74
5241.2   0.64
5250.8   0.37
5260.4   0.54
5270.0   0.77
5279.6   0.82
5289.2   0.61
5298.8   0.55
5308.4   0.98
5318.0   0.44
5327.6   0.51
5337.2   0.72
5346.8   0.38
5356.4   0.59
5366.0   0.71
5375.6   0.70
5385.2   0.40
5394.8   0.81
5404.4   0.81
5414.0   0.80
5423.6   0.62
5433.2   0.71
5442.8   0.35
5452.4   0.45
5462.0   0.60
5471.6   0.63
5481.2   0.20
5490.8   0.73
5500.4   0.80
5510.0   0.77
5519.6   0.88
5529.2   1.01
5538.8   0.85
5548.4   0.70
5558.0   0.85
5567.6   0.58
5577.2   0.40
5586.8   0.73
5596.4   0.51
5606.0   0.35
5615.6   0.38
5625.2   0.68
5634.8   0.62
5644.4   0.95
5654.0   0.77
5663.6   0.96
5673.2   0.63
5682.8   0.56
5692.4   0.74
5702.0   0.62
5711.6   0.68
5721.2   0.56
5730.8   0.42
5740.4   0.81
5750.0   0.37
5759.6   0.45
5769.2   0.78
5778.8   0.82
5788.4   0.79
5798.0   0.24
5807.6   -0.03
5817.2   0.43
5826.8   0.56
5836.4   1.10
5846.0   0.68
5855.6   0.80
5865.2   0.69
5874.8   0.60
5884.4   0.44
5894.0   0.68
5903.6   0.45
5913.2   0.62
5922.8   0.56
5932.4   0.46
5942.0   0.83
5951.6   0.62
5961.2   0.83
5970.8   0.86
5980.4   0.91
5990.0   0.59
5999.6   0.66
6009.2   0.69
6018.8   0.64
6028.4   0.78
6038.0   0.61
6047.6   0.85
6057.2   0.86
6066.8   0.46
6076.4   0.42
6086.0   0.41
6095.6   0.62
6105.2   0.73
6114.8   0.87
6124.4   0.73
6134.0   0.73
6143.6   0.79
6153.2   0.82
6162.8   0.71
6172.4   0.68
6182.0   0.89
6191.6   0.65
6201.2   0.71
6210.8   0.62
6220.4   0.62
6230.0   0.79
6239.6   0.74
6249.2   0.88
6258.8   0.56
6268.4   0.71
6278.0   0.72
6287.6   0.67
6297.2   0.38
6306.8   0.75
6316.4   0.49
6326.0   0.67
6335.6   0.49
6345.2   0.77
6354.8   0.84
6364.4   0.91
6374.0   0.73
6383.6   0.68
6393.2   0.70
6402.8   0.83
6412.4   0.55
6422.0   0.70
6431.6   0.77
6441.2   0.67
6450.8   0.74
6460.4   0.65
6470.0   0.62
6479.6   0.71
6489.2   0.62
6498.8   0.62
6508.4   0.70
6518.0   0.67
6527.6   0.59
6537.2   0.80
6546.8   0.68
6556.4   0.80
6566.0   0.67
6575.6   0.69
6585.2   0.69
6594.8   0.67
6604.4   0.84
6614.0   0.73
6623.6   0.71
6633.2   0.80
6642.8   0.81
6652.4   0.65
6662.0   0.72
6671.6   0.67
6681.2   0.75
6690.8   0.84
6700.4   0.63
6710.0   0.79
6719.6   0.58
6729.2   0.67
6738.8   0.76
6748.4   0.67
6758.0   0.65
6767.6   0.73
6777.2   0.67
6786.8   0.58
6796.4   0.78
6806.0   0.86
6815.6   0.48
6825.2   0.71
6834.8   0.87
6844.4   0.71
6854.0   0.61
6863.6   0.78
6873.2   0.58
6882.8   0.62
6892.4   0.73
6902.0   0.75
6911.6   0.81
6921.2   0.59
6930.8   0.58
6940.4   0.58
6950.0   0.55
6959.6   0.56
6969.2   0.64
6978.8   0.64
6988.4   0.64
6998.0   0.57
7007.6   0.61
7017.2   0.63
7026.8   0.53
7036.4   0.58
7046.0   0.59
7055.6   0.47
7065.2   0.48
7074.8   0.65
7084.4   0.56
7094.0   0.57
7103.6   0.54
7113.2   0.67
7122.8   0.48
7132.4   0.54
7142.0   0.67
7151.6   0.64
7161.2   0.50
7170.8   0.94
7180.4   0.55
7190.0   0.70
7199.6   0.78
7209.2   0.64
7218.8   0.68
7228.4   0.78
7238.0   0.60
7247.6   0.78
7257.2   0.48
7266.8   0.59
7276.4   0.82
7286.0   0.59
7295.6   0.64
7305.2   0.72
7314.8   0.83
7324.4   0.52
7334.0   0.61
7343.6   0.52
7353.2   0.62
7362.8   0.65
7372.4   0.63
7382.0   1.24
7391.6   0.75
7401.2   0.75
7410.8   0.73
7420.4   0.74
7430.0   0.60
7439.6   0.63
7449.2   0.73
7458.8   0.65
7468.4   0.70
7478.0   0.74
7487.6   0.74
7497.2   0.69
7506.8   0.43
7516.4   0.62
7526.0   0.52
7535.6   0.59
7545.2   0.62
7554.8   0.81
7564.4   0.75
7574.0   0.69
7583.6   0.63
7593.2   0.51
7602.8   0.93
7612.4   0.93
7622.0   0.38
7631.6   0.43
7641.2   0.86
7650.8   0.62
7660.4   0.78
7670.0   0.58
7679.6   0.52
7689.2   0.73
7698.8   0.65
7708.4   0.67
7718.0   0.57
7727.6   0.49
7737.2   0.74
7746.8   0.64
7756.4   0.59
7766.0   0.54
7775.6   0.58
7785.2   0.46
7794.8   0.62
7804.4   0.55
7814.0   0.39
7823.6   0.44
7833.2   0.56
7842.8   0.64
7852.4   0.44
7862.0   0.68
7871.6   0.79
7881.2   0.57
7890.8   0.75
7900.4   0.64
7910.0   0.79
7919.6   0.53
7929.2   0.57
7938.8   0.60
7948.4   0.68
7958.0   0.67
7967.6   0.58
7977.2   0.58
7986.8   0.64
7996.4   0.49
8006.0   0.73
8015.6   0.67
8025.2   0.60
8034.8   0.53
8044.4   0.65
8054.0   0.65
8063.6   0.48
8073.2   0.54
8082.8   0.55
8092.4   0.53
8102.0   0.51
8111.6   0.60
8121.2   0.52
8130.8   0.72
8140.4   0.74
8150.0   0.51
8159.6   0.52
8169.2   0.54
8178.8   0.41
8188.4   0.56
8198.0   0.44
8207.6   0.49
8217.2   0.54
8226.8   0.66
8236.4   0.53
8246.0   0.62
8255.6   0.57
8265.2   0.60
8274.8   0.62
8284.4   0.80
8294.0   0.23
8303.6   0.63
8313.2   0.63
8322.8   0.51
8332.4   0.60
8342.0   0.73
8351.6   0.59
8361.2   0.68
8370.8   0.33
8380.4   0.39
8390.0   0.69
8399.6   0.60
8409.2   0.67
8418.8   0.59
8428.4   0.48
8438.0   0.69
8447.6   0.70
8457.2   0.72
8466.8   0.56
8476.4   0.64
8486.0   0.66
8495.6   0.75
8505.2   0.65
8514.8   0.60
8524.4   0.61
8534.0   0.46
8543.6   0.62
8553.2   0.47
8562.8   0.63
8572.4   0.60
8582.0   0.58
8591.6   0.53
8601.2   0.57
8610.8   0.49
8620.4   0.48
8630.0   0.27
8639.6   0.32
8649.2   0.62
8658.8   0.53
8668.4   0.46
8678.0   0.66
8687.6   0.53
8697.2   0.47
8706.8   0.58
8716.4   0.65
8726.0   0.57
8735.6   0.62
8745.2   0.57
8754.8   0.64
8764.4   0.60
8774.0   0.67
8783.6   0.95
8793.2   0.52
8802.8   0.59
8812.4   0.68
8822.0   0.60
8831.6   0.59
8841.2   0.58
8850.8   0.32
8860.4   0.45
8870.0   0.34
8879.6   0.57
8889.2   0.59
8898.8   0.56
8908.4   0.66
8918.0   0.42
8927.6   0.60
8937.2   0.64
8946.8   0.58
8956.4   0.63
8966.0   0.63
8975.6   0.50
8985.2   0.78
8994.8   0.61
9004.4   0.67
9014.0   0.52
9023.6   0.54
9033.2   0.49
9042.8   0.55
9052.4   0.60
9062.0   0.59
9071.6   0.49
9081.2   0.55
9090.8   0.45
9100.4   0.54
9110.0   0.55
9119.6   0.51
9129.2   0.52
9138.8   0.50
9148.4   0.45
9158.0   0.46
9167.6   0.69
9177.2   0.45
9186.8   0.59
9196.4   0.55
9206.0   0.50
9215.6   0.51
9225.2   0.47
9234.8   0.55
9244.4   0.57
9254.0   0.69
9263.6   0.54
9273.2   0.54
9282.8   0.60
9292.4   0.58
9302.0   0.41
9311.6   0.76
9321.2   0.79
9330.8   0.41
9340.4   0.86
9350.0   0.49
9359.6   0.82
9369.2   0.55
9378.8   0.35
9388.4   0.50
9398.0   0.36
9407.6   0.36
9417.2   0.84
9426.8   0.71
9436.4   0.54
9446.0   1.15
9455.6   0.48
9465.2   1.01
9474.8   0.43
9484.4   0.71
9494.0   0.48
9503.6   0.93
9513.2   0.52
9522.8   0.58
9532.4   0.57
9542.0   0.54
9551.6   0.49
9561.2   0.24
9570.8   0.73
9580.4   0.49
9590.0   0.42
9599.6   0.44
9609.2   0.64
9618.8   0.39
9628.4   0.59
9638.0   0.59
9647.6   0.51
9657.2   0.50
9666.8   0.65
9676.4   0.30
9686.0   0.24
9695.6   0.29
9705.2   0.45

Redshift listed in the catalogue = 0.124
